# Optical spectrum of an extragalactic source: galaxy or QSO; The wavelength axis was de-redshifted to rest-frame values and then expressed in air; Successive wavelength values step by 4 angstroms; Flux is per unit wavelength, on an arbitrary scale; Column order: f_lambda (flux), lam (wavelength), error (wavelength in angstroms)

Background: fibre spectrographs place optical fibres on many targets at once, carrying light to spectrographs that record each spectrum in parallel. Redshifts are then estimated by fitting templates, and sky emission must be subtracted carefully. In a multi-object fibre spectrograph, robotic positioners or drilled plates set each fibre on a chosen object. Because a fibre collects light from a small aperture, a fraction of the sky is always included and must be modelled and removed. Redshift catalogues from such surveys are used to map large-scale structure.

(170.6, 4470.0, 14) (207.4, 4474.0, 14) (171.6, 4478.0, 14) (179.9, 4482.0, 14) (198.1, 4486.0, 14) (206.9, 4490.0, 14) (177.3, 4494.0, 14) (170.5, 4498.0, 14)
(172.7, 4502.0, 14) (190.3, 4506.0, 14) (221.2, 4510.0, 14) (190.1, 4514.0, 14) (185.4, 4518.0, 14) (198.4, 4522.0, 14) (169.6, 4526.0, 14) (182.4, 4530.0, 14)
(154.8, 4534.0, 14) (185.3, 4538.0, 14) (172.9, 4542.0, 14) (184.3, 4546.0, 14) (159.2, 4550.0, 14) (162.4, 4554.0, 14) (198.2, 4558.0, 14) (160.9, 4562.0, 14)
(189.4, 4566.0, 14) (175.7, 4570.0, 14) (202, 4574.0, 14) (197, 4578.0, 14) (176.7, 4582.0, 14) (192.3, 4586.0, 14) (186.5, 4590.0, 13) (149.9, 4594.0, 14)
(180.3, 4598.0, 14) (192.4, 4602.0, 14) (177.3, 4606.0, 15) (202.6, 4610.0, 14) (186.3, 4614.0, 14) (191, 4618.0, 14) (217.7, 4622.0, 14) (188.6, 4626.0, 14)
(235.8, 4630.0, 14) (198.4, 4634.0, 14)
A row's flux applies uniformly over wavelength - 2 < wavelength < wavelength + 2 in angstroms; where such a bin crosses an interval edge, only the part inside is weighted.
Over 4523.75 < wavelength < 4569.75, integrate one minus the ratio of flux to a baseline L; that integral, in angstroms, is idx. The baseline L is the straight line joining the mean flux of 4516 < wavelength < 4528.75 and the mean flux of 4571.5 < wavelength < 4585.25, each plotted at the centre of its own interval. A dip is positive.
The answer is 3.13 angstroms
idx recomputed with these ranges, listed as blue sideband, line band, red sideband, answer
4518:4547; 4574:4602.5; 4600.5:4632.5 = 1.34 angstroms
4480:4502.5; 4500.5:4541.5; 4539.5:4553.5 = -1.59 angstroms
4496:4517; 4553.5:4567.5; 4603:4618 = 0.75 angstroms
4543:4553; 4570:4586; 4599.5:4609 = -0.96 angstroms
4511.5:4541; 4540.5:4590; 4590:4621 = 0.41 angstroms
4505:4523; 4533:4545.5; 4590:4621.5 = 1.29 angstroms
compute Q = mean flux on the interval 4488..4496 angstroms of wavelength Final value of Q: 192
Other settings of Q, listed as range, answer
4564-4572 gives 183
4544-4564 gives 173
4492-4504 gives 174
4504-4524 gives 197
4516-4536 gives 178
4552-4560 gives 180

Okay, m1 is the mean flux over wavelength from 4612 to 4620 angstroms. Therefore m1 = 189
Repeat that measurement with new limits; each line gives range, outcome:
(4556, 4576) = 185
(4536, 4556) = 173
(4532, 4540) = 170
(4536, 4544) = 179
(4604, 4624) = 195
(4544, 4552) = 172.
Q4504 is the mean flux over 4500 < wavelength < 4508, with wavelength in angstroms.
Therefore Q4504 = 182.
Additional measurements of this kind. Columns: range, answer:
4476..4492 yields 189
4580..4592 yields 185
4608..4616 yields 194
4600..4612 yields 191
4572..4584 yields 192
